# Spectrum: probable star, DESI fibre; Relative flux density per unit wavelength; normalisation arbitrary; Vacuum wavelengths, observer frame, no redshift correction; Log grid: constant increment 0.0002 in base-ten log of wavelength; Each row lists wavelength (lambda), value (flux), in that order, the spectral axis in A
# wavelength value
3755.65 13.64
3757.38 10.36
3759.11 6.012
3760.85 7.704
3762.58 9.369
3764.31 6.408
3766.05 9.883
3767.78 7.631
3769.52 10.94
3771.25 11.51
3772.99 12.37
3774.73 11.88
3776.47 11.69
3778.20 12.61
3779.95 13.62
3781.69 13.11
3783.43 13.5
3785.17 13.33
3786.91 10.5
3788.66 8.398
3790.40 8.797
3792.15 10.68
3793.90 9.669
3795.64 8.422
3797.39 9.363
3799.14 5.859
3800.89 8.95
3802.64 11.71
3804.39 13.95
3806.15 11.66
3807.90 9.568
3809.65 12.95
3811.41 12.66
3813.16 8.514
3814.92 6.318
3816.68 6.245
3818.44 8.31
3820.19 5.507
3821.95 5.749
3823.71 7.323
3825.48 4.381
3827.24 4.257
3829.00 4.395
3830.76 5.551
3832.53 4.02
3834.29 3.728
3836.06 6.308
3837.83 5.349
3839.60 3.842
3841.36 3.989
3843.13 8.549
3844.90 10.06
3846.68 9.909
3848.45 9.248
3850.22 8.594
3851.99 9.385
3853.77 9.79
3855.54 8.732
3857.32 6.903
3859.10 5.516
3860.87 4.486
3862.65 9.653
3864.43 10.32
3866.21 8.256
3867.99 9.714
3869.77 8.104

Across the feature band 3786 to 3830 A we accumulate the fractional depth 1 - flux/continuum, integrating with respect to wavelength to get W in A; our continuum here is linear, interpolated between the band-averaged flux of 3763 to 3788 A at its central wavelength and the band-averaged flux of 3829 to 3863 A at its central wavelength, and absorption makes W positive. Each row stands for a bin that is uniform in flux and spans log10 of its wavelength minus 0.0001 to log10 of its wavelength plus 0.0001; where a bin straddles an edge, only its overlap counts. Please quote 3.8 A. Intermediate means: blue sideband 11.3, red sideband 6.92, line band 8.56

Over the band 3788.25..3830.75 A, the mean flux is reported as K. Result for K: 8.42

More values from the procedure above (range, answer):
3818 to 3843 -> 5.24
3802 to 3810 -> 11.9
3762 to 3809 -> 10.6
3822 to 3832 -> 5.18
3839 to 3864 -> 7.85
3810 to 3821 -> 8.18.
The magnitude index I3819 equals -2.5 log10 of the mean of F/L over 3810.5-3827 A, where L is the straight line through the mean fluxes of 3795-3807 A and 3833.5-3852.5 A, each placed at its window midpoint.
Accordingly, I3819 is 0.24 mag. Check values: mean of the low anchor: 10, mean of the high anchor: 7.15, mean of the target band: 7.11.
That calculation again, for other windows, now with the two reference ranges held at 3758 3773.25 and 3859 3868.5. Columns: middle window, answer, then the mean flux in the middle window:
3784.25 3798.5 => -0.13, 9.84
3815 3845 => 0.44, 5.64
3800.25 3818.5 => -0.18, 10.2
